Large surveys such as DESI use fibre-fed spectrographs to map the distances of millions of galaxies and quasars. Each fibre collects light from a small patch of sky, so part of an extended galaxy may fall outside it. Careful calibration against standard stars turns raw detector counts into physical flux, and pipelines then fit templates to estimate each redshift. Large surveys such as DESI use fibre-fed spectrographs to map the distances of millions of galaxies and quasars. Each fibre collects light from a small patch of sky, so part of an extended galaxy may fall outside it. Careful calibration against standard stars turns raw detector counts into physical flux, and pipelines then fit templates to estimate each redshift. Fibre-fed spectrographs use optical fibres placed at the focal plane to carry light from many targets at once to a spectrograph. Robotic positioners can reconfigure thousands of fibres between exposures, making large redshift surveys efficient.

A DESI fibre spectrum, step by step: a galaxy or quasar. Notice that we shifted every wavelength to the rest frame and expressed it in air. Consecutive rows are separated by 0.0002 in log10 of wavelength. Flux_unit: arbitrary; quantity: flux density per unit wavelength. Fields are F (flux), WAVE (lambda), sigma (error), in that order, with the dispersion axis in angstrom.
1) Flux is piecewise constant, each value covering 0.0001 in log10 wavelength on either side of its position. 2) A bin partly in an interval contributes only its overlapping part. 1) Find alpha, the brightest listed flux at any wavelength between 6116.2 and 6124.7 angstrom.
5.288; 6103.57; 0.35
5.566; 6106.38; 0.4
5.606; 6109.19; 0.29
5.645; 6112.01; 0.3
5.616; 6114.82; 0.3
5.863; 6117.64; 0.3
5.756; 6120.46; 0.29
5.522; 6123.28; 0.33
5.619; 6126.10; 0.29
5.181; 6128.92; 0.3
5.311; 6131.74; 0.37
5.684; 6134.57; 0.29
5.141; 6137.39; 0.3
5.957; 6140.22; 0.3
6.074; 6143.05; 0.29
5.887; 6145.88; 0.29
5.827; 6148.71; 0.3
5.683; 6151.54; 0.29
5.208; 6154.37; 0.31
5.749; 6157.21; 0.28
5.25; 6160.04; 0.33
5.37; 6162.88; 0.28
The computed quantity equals 5.863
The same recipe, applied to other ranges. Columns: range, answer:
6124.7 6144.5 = 6.074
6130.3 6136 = 5.684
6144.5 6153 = 5.887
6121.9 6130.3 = 5.619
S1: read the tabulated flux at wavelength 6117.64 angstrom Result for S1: 5.863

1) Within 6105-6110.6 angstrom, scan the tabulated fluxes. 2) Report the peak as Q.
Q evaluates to 5.606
